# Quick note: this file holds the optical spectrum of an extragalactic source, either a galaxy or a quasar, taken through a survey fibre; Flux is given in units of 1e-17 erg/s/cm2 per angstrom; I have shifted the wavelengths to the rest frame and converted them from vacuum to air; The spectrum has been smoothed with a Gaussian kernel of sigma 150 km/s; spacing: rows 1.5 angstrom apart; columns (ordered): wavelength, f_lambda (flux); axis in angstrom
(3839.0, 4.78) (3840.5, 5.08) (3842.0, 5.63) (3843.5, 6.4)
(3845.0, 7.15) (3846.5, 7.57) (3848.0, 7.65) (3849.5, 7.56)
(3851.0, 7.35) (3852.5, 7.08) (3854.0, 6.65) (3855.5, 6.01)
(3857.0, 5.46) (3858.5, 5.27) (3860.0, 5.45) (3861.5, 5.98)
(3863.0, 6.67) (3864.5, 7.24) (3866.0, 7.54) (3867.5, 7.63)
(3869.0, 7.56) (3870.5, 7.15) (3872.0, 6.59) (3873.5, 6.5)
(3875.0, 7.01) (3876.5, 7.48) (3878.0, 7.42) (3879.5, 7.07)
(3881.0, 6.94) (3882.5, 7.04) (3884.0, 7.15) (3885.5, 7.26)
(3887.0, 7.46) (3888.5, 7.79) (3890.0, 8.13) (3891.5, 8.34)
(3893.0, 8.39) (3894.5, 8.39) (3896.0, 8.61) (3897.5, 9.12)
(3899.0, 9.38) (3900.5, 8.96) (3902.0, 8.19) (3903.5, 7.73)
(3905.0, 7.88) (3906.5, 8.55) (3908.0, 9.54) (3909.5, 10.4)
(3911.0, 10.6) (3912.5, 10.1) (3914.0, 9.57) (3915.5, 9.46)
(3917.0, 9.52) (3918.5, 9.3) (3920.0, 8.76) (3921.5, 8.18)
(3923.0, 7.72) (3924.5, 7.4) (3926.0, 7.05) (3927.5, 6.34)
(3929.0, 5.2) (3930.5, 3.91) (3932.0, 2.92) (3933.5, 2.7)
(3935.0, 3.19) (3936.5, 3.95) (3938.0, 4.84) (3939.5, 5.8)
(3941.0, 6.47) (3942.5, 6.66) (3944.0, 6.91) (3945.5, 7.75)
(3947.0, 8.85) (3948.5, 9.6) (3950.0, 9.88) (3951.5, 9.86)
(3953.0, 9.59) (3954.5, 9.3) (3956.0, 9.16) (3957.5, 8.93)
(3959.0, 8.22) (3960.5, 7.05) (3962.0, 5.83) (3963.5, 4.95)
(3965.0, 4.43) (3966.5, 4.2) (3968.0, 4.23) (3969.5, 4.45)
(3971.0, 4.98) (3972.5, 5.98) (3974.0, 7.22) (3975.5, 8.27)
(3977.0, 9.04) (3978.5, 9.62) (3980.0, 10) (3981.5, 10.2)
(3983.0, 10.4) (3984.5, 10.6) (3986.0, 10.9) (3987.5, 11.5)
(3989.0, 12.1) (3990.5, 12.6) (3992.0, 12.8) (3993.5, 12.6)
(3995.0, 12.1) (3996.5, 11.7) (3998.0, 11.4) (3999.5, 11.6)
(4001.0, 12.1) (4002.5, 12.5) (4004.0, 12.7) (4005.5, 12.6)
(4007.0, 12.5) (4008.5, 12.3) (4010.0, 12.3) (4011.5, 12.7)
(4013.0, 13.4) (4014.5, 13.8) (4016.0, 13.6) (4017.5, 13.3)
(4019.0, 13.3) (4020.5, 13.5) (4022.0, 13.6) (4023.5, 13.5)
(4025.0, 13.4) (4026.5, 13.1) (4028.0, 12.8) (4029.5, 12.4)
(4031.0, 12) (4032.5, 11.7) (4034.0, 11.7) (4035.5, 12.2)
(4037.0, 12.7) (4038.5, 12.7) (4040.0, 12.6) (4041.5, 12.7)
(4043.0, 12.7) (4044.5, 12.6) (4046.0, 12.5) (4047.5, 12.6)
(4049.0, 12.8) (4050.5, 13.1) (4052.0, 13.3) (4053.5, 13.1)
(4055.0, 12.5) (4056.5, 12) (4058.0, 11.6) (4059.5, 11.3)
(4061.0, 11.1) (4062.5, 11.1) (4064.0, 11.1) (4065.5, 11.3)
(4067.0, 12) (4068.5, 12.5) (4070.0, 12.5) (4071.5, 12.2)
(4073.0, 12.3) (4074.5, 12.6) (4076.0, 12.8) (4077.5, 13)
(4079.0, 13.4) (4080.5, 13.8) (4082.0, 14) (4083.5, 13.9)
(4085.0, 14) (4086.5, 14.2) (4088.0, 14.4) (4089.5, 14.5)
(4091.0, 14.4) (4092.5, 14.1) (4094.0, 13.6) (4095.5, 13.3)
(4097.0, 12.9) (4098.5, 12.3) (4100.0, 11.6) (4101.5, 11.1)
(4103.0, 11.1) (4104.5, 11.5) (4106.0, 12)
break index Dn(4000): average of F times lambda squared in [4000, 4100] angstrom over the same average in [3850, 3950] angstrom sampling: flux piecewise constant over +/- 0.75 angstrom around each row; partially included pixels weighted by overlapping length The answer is 1.9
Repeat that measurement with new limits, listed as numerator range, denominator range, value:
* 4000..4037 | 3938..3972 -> 1.86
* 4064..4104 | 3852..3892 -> 2.07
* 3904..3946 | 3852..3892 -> 1.06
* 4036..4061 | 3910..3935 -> 1.82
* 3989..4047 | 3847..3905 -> 1.84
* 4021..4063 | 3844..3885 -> 1.98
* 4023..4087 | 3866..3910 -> 1.73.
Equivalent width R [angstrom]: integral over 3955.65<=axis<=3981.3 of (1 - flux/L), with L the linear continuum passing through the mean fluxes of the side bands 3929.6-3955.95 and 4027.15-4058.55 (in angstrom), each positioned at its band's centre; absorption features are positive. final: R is 4.0 angstrom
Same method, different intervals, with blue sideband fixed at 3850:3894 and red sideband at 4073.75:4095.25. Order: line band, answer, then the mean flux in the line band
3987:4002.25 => -1.6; 12.1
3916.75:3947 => 9.0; 6.24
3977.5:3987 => 0.2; 10.3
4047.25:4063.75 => 0.8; 12.2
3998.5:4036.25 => -3.6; 12.7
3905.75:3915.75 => -1.8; 9.76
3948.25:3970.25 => 5.6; 7.26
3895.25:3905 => -0.8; 8.6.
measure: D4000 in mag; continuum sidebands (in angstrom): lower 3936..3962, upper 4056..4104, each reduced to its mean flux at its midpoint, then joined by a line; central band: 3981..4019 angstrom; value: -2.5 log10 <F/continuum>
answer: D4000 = -0.25 mag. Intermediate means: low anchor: 7.79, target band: 12.2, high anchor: 12.7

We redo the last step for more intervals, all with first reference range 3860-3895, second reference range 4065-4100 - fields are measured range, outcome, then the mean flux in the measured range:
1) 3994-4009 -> -0.122 mag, 12.2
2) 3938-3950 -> 0.236 mag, 7.42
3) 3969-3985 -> 0.226 mag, 8.27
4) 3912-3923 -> -0.088 mag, 9.15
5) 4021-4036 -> -0.092 mag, 12.7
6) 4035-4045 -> -0.056 mag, 12.6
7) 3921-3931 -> 0.301 mag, 6.57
